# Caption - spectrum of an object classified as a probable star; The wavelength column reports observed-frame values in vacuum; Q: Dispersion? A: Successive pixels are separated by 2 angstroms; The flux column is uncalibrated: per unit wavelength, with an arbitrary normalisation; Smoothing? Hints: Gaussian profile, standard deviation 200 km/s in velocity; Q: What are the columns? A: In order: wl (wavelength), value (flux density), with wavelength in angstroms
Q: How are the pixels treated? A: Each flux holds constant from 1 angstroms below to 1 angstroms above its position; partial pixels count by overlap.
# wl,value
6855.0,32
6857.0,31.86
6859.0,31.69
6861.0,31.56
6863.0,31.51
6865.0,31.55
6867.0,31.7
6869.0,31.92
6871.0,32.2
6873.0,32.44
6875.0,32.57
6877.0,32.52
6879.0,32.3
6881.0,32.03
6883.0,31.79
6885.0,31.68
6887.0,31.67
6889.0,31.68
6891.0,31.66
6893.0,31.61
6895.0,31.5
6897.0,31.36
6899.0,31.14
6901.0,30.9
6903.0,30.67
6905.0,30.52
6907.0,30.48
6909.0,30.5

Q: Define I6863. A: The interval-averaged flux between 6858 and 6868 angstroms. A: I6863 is 31.6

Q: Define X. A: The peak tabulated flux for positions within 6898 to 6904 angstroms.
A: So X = 31.14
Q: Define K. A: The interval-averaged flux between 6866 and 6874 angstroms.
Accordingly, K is 32.1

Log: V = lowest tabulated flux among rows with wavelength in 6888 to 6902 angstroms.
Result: 30.9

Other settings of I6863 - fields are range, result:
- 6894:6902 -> 31.2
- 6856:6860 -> 31.8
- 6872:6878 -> 32.5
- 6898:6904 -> 30.9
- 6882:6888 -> 31.7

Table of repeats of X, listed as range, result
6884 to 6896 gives 31.68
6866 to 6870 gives 31.92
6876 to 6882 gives 32.52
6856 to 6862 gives 31.86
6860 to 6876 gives 32.57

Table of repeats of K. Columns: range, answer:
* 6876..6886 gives 32.1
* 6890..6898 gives 31.5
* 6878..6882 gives 32.2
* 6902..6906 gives 30.6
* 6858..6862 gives 31.6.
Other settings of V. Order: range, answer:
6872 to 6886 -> 31.68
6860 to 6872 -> 31.51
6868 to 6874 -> 31.92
